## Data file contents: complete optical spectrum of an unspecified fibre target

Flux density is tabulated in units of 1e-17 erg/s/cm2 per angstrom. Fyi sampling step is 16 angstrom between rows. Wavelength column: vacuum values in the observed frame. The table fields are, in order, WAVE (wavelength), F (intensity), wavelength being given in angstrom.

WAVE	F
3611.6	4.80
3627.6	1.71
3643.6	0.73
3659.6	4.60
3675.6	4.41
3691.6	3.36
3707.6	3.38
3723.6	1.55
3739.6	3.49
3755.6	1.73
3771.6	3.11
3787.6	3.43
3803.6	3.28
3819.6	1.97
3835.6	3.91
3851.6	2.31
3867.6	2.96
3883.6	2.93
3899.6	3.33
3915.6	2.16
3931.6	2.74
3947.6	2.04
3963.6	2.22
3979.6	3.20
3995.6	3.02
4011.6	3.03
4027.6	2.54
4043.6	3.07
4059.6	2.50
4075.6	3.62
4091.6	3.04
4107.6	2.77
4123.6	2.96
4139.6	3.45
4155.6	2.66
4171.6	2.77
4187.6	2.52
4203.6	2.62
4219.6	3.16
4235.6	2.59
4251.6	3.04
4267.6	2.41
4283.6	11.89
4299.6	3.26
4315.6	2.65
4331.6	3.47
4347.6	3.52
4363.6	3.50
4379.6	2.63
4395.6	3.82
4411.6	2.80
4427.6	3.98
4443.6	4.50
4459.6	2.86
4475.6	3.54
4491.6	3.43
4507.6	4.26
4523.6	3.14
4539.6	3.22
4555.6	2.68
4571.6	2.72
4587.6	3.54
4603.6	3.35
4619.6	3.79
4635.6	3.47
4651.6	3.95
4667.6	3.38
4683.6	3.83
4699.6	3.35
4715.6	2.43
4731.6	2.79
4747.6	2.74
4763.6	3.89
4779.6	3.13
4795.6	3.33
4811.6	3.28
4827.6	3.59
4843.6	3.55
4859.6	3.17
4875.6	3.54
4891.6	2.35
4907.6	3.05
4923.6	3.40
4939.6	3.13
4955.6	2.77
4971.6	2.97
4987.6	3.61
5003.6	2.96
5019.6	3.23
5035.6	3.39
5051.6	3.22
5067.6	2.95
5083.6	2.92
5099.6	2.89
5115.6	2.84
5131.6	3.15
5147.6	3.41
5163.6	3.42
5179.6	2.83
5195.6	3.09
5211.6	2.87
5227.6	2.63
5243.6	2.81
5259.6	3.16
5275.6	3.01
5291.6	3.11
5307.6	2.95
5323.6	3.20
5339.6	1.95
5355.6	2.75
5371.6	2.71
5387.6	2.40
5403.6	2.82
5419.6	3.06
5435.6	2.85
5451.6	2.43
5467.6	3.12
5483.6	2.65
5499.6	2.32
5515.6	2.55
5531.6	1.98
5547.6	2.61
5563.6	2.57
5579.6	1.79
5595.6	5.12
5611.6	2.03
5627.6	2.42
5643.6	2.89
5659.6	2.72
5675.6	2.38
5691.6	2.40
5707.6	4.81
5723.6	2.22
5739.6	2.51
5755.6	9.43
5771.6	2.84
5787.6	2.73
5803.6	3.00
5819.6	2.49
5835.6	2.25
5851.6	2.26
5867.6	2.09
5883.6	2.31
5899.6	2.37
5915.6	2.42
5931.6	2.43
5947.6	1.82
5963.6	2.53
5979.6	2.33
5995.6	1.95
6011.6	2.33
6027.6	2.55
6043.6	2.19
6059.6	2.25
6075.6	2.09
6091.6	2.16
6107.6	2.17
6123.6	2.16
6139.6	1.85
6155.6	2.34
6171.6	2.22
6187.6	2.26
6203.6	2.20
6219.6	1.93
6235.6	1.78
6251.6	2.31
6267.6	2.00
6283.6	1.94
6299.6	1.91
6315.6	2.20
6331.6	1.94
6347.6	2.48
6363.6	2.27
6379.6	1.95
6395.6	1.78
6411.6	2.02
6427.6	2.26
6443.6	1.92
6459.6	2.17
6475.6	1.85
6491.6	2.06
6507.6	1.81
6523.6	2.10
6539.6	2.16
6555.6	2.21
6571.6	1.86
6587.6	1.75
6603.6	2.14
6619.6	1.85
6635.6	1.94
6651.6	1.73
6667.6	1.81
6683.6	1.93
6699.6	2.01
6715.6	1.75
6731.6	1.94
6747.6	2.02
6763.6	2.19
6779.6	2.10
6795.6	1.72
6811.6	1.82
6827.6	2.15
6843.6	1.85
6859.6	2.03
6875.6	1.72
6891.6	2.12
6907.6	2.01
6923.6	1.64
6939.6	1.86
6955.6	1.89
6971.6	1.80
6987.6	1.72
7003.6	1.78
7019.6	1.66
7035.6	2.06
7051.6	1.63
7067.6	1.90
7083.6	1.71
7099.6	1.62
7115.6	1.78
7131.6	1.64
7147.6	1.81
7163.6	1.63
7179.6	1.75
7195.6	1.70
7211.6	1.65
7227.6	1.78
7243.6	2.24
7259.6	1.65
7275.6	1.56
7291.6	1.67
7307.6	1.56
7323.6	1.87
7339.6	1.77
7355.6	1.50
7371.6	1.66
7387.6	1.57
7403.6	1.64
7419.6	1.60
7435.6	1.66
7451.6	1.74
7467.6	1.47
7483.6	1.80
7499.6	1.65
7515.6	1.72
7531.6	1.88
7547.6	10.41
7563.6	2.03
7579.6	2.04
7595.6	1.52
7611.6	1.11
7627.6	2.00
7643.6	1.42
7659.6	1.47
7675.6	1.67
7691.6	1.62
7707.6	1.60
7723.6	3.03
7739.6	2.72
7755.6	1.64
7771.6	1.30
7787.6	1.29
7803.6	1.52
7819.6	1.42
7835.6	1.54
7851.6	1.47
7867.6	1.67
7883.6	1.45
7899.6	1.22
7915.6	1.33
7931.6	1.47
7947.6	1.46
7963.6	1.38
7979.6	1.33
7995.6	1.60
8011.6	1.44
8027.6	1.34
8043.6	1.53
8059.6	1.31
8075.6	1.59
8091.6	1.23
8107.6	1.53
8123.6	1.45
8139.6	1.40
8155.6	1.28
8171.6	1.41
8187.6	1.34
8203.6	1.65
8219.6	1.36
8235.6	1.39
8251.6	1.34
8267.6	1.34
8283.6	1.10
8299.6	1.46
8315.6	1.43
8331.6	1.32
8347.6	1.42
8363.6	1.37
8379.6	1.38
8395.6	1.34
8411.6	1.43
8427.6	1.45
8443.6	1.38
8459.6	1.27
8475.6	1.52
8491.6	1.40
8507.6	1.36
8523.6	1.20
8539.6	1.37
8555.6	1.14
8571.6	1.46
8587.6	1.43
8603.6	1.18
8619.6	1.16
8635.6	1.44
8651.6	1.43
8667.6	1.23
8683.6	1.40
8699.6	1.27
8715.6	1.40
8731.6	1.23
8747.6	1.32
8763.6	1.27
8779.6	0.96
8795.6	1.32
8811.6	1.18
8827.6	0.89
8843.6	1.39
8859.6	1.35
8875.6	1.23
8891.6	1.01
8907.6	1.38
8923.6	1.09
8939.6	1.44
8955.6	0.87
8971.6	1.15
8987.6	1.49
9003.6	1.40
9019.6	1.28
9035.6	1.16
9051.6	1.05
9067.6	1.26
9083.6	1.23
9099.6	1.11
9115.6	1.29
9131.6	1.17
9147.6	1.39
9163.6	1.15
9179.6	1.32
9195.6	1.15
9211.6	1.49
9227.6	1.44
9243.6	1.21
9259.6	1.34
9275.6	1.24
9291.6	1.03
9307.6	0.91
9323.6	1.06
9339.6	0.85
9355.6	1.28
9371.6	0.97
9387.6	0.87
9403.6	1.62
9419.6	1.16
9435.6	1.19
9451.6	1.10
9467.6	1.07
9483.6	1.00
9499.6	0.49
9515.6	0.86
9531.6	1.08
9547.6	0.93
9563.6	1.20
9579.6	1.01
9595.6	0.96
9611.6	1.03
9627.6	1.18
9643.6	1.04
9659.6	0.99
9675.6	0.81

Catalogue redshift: 0.15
